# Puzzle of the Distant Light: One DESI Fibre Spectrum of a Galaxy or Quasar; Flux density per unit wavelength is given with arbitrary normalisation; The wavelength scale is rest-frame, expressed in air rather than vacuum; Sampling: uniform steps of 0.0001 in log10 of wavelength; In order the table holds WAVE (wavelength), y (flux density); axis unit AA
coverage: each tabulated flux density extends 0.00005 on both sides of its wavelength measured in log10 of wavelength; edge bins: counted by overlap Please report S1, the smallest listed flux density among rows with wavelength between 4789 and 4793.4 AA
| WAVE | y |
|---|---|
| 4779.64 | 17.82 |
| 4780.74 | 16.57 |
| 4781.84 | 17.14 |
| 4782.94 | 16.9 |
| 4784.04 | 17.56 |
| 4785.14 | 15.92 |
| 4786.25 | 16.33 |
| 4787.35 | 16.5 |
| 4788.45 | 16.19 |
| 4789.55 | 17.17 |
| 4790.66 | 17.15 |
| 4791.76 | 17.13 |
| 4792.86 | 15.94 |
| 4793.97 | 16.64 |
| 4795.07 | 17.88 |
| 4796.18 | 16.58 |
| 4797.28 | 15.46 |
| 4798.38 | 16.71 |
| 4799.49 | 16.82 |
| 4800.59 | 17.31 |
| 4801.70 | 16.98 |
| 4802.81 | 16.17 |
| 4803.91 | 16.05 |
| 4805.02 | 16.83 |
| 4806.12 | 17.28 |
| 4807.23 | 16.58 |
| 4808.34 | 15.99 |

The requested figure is 15.94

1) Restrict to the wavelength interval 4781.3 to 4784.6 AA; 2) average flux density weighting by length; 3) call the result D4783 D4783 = 17.2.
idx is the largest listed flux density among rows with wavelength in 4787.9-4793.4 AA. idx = 17.17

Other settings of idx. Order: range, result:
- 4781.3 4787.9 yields 17.56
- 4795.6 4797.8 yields 16.58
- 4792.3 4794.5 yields 16.64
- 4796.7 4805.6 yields 17.31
